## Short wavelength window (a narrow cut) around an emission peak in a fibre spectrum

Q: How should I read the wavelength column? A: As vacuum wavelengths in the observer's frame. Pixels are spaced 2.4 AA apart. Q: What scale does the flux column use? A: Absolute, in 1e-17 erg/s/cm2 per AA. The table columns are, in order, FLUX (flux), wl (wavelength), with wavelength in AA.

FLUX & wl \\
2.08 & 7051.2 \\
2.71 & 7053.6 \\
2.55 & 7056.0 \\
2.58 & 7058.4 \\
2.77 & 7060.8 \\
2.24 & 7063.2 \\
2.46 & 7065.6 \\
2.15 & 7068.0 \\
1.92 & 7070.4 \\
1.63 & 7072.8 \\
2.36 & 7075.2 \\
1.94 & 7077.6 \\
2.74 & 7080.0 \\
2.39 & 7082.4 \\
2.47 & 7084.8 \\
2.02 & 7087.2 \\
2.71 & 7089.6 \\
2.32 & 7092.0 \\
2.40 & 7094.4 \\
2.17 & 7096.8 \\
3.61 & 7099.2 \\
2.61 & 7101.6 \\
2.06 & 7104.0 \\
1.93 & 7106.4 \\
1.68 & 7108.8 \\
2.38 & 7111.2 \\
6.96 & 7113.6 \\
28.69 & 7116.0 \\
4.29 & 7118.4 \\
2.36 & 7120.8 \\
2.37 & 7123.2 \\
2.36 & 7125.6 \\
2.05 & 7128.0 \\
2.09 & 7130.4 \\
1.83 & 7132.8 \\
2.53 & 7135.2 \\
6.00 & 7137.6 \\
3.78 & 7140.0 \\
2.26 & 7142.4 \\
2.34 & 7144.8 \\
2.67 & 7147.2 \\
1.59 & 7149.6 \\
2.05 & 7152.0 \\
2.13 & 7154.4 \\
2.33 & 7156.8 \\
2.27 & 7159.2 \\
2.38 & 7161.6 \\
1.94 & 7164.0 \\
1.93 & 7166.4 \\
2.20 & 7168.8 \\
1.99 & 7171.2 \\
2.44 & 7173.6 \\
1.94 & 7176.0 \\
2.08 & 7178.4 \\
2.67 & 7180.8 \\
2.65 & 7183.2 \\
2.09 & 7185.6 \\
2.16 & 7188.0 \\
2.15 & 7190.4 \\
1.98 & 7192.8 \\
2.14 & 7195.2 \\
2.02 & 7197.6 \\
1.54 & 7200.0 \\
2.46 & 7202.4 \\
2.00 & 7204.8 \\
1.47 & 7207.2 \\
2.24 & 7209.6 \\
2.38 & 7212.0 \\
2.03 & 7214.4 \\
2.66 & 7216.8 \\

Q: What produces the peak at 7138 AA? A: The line [N II] 6583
